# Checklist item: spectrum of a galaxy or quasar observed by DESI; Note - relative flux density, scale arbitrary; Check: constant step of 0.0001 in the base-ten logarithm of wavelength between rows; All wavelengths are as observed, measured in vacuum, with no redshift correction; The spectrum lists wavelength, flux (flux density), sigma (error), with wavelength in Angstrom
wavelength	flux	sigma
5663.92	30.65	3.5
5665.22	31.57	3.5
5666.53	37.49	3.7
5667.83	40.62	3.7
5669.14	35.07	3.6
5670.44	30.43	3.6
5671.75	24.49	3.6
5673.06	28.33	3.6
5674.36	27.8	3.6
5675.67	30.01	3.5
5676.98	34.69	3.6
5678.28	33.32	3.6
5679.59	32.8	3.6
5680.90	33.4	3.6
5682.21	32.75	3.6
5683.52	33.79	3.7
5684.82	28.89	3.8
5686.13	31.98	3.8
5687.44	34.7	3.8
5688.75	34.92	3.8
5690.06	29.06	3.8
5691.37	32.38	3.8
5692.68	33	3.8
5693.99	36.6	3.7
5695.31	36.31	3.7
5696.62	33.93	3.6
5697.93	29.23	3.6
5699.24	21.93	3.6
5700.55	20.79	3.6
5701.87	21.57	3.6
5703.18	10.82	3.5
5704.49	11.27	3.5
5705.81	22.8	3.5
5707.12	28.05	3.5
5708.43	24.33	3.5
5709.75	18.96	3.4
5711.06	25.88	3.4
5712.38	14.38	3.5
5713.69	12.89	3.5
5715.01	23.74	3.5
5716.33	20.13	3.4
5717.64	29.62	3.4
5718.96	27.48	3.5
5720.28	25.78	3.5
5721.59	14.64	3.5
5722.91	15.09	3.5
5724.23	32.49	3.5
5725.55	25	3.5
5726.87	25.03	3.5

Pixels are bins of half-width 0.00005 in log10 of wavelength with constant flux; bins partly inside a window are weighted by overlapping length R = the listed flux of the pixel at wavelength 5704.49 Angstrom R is 11.27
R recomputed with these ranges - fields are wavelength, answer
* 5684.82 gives 28.89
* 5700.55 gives 20.79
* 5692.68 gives 33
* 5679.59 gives 32.8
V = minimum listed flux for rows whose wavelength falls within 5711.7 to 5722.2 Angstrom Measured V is 12.89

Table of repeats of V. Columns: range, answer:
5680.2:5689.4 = 28.89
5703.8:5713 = 11.27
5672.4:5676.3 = 27.8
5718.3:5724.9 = 14.64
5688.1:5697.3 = 29.06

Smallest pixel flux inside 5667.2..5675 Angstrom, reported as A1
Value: 24.49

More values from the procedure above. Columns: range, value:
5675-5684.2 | 30.01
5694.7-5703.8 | 10.82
